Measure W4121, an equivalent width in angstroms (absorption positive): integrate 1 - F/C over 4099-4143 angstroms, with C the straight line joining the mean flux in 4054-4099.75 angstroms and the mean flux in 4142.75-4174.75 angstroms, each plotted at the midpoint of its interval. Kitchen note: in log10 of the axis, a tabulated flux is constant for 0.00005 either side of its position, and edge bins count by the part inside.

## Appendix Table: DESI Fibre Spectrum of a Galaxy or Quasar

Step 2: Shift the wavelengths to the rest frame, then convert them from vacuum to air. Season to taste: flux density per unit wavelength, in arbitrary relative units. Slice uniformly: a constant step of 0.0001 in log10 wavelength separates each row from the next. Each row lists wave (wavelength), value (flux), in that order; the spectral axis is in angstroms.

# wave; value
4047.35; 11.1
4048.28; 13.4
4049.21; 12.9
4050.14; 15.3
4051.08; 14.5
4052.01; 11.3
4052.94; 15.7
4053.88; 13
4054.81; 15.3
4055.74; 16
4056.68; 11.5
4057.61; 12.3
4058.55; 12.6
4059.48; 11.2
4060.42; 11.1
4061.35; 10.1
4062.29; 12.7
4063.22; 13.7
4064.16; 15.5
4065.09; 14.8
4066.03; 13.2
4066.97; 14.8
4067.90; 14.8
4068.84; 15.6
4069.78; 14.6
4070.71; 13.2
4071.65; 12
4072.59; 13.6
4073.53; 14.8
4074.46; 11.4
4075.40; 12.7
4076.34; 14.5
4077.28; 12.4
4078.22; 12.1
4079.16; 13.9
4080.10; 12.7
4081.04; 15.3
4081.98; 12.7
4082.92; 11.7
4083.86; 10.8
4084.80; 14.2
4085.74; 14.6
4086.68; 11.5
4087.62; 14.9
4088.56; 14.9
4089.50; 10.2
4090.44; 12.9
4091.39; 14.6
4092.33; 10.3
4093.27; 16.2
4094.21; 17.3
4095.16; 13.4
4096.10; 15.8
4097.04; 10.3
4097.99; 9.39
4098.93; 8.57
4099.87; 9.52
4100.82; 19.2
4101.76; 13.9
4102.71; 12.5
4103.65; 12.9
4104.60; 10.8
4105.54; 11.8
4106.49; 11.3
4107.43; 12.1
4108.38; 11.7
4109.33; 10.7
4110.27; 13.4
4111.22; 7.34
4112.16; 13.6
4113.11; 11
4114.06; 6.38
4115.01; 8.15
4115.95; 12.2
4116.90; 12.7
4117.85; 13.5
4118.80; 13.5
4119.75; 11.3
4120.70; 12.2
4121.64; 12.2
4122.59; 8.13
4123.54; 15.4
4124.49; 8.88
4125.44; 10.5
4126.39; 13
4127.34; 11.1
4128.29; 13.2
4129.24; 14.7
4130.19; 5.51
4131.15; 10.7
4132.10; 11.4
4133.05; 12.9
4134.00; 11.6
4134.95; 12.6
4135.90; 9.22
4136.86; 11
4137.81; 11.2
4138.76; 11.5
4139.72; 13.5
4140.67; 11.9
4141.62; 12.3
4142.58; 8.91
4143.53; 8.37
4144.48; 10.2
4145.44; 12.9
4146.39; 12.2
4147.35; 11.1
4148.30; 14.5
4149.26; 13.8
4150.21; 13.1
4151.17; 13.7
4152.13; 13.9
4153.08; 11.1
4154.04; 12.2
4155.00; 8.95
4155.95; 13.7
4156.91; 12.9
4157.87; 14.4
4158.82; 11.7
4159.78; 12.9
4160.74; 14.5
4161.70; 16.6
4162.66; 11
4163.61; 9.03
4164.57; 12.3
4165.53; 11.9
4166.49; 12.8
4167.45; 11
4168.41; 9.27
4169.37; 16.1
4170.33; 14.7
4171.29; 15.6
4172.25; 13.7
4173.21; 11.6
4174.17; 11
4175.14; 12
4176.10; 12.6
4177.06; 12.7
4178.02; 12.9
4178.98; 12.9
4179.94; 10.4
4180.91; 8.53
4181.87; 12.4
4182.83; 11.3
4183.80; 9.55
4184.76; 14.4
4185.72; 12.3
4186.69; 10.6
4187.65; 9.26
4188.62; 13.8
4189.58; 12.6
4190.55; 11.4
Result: 4.2 angstroms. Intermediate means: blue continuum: 13.2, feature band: 11.6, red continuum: 12.5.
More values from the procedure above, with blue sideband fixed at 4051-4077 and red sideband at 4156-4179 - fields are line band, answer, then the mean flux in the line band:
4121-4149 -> 3.3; 11.4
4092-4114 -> 1.6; 12.2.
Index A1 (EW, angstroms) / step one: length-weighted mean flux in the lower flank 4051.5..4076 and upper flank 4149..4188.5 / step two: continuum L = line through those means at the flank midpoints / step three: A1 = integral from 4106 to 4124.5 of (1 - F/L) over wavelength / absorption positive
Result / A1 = 2.2 angstroms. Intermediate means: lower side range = 13.4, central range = 11.3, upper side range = 12.3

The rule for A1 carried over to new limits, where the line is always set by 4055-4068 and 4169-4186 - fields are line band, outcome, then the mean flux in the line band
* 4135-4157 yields 1.43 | 11.8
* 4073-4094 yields -0.28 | 13.2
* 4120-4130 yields 0.82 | 11.7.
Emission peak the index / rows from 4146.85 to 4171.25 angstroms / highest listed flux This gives 16.6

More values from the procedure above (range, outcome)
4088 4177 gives 19.2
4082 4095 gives 17.3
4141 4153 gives 14.5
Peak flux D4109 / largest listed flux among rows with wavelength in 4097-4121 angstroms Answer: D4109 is 19.2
